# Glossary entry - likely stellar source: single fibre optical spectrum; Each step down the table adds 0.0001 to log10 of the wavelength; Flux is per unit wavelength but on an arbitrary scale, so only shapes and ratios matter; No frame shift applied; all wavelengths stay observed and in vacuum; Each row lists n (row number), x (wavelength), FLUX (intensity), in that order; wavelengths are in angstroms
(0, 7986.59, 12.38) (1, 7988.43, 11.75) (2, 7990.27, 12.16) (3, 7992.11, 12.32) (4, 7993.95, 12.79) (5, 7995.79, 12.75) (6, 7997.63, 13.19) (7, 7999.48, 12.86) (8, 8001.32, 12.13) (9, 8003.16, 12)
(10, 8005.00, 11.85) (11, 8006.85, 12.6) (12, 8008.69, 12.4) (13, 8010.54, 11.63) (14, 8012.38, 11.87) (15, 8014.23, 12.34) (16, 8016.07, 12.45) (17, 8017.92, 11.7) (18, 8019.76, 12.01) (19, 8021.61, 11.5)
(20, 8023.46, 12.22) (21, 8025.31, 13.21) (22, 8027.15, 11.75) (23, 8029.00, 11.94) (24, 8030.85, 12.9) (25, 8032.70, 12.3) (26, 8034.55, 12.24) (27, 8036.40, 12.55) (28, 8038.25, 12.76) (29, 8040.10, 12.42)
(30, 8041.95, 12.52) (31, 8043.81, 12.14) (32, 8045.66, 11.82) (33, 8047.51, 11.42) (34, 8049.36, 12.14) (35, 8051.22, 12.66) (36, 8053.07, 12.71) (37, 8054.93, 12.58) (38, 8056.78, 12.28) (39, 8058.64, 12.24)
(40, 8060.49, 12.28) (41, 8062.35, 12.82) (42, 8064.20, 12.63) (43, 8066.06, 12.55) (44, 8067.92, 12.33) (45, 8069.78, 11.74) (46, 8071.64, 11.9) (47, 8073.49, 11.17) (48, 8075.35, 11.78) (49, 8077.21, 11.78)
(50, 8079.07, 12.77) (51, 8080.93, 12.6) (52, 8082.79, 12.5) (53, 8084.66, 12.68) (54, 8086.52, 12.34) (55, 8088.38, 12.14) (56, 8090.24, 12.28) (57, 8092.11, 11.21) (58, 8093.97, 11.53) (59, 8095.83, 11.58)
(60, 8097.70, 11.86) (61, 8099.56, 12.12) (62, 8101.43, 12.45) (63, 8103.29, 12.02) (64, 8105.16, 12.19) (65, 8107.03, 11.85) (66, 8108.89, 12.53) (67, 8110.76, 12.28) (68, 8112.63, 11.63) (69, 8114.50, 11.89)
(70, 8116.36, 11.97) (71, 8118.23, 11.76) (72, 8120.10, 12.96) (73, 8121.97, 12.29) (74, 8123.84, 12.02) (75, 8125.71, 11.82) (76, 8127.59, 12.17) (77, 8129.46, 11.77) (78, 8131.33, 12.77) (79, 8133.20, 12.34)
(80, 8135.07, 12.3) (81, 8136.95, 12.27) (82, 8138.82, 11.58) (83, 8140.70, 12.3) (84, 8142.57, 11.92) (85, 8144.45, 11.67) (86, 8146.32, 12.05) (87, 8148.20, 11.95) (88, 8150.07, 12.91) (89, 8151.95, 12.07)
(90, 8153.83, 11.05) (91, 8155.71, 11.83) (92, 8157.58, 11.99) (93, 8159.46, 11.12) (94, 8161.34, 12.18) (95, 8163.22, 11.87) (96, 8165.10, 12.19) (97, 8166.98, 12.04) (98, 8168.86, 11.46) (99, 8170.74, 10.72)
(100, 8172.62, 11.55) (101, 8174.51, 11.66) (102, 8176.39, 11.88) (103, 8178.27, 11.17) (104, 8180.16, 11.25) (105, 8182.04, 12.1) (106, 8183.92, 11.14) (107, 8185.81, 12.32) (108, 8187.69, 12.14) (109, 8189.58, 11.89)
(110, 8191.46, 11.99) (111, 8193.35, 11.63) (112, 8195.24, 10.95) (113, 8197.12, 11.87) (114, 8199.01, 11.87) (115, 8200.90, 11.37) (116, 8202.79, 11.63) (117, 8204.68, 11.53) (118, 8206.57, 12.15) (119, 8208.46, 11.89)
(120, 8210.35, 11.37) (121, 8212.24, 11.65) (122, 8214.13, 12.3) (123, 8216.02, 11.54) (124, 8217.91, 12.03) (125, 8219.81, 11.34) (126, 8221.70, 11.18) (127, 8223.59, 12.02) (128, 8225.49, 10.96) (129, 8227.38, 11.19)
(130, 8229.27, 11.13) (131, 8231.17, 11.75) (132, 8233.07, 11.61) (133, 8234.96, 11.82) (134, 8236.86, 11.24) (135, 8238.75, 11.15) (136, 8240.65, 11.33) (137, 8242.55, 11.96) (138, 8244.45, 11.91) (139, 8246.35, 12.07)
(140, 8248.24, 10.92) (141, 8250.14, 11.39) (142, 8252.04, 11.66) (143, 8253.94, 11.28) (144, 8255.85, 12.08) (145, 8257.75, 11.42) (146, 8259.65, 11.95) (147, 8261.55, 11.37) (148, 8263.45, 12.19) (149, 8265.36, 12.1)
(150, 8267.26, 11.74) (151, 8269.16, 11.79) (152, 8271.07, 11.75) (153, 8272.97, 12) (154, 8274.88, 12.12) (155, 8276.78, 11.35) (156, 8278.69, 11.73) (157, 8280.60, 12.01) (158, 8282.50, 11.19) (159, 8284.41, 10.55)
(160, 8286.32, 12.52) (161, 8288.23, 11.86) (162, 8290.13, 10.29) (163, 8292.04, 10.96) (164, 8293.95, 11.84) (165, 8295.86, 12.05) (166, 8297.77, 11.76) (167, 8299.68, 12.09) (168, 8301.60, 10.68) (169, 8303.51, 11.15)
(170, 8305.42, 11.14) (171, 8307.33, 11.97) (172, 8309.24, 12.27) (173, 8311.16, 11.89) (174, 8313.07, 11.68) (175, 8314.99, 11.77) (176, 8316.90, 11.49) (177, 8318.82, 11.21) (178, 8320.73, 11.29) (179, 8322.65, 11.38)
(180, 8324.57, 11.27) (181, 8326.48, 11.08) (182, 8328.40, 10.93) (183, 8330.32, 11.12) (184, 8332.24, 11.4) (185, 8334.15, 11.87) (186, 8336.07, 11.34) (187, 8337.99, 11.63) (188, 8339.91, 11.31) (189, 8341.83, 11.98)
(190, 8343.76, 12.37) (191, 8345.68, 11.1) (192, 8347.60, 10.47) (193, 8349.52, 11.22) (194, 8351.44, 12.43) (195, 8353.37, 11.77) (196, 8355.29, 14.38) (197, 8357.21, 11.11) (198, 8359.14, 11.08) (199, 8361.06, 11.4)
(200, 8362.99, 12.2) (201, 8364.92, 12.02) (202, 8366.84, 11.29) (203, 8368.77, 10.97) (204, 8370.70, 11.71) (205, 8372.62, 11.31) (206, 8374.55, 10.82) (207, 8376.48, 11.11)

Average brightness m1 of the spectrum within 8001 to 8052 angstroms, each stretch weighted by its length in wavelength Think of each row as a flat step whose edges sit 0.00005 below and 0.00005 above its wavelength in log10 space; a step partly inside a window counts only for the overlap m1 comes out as 12.2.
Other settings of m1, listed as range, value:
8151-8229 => 11.7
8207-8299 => 11.6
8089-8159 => 12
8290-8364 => 11.6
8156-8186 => 11.7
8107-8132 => 12.1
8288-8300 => 11.5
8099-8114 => 12.1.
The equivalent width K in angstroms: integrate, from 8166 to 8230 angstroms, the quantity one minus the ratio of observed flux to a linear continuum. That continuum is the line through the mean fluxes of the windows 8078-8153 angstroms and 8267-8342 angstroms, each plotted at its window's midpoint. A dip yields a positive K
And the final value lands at 1.4 angstroms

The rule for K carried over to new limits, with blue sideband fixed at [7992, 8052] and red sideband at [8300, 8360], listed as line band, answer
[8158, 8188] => 0.6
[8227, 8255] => 0.6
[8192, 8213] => 0.4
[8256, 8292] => 0.1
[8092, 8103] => 0.2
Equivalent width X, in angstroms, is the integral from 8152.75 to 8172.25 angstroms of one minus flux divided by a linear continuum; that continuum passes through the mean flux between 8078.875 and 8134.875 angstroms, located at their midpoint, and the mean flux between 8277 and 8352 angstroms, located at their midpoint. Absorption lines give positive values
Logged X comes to 0.5 angstroms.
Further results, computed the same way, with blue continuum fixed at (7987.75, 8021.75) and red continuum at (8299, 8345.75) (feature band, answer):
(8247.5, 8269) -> 0.0 angstroms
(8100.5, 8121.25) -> -0.3 angstroms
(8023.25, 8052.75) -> -0.4 angstroms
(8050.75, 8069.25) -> -0.6 angstroms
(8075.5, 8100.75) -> -0.1 angstroms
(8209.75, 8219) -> 0.0 angstroms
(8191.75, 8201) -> 0.2 angstroms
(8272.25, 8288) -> -0.1 angstroms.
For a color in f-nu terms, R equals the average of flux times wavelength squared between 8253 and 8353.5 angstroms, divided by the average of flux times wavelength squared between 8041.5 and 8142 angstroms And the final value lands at 1.0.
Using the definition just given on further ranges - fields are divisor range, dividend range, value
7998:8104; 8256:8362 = 1.01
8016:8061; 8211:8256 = 0.99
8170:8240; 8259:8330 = 1.02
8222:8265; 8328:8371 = 1.03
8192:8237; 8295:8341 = 1.02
